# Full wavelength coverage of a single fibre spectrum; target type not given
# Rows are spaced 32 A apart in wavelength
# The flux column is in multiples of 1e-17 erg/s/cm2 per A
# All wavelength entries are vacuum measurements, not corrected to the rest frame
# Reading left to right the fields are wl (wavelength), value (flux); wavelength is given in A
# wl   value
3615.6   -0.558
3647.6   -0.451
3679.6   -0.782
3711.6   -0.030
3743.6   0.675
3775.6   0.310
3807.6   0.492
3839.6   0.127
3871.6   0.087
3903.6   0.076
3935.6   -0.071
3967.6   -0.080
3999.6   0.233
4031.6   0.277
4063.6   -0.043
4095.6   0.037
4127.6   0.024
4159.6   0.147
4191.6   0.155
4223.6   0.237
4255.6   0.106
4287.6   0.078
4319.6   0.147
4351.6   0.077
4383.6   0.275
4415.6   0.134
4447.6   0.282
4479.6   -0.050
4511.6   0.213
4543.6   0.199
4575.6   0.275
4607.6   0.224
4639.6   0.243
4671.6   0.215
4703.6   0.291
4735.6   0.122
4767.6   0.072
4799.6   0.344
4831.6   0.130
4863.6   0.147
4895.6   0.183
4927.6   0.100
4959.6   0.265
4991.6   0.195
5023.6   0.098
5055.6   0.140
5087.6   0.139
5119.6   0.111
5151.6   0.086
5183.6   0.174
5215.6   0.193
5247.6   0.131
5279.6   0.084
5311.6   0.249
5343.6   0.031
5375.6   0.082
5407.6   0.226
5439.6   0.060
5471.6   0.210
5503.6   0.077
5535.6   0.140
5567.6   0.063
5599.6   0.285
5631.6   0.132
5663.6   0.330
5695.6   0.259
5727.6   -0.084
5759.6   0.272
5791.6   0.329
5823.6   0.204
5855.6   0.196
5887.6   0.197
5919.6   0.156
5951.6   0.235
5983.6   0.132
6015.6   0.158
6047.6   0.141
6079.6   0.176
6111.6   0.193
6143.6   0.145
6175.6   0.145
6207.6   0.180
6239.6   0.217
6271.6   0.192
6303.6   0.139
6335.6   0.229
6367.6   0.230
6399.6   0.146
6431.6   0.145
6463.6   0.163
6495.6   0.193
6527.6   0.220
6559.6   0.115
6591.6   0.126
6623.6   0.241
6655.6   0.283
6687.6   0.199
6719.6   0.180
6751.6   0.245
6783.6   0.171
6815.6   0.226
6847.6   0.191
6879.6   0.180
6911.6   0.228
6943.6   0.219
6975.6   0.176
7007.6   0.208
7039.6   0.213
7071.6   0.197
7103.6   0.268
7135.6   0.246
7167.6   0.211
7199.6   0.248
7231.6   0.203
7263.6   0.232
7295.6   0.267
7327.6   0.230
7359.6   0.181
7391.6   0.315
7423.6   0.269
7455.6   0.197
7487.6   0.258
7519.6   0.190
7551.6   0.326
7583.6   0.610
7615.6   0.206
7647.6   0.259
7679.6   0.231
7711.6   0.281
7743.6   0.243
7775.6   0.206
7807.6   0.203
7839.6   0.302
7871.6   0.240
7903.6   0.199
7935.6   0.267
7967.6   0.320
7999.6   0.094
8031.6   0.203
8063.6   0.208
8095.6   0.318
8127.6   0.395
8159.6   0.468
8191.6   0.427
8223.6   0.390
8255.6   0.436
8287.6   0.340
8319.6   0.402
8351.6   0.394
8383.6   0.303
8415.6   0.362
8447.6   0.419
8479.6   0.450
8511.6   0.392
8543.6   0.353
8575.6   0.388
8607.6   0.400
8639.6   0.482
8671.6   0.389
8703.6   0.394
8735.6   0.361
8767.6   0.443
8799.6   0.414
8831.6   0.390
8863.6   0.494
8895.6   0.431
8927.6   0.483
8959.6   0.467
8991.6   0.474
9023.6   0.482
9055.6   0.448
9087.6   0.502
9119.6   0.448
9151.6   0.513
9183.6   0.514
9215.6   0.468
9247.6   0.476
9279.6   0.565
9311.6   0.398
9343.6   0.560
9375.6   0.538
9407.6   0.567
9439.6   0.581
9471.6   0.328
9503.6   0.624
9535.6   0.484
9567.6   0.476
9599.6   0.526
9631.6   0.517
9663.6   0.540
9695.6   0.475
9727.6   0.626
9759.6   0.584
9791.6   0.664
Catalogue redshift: 1.03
